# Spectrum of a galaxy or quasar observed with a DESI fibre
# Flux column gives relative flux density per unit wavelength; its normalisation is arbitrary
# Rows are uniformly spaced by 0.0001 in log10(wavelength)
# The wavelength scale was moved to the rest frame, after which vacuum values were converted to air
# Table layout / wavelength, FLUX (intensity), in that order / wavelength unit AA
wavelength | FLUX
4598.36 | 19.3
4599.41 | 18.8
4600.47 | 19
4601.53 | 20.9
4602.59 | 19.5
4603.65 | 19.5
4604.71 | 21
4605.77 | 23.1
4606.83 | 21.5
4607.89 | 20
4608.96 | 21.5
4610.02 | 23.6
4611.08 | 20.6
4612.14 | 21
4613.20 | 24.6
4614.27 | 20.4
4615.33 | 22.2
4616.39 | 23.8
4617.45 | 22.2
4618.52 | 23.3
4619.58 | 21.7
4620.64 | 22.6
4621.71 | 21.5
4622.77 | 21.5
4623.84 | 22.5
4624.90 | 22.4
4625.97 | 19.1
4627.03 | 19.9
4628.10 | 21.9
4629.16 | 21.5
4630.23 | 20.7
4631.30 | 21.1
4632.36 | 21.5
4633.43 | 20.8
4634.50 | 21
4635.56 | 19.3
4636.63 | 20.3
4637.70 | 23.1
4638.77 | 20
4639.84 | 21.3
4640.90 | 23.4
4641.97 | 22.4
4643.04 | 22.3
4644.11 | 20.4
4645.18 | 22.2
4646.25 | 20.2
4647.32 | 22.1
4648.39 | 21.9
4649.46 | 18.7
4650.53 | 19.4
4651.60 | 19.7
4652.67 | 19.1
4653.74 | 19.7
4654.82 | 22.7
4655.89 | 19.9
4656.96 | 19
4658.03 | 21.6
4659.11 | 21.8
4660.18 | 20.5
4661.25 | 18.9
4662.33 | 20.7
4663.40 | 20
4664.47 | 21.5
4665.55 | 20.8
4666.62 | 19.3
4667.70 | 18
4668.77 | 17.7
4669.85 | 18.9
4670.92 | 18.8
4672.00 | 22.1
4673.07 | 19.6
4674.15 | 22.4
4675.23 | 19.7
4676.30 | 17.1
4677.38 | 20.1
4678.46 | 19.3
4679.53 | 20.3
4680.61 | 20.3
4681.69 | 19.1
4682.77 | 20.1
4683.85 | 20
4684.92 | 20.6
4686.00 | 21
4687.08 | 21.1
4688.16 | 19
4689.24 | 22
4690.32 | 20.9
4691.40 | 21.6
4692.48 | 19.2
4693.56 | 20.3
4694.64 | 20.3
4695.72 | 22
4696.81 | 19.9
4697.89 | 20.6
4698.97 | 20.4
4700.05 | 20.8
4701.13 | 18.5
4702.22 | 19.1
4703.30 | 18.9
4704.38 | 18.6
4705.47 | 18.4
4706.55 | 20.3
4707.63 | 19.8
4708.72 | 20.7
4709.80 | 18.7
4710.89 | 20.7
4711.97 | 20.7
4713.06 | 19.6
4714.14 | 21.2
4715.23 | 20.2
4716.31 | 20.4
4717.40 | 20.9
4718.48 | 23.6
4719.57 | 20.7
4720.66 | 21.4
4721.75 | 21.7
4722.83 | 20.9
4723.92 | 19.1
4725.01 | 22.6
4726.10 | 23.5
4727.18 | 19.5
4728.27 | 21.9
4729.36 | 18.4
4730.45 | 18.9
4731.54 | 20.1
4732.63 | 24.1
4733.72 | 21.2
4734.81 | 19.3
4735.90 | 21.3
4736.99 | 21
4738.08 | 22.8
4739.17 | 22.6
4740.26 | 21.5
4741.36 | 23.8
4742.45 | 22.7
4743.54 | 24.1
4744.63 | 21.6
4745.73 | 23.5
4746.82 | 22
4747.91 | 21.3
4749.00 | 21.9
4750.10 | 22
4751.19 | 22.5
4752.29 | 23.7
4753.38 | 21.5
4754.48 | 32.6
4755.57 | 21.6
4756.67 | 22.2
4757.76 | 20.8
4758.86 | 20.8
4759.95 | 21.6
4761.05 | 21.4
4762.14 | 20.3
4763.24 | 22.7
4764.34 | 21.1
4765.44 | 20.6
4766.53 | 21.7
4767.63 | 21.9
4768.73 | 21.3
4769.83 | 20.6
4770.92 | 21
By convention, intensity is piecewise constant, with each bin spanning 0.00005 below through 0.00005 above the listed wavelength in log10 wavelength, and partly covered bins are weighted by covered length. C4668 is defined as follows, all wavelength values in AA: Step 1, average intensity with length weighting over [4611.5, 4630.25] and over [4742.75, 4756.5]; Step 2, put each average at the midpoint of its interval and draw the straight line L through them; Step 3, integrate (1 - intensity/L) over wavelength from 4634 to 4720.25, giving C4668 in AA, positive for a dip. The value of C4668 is 7.96 AA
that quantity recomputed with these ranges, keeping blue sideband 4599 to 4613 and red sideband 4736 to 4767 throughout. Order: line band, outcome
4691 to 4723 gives 2.3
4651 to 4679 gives 2.0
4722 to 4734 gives 0.6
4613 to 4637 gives -0.5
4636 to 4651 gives 0.0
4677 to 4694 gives 1.1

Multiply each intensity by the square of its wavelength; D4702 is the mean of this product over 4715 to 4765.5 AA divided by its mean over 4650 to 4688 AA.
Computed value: 1.1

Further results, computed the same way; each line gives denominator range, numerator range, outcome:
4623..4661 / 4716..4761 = 1.09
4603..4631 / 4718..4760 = 1.07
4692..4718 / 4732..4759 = 1.14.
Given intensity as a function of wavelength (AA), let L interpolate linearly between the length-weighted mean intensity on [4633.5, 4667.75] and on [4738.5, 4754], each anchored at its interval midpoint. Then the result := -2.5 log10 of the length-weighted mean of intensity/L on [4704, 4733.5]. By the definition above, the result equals 0.07 mag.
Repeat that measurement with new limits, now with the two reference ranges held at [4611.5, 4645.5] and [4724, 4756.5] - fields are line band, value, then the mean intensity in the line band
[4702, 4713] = 0.12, 19.6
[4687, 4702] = 0.08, 20.4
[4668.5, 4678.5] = 0.12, 19.6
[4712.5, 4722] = 0.05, 21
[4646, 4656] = 0.07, 20.4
